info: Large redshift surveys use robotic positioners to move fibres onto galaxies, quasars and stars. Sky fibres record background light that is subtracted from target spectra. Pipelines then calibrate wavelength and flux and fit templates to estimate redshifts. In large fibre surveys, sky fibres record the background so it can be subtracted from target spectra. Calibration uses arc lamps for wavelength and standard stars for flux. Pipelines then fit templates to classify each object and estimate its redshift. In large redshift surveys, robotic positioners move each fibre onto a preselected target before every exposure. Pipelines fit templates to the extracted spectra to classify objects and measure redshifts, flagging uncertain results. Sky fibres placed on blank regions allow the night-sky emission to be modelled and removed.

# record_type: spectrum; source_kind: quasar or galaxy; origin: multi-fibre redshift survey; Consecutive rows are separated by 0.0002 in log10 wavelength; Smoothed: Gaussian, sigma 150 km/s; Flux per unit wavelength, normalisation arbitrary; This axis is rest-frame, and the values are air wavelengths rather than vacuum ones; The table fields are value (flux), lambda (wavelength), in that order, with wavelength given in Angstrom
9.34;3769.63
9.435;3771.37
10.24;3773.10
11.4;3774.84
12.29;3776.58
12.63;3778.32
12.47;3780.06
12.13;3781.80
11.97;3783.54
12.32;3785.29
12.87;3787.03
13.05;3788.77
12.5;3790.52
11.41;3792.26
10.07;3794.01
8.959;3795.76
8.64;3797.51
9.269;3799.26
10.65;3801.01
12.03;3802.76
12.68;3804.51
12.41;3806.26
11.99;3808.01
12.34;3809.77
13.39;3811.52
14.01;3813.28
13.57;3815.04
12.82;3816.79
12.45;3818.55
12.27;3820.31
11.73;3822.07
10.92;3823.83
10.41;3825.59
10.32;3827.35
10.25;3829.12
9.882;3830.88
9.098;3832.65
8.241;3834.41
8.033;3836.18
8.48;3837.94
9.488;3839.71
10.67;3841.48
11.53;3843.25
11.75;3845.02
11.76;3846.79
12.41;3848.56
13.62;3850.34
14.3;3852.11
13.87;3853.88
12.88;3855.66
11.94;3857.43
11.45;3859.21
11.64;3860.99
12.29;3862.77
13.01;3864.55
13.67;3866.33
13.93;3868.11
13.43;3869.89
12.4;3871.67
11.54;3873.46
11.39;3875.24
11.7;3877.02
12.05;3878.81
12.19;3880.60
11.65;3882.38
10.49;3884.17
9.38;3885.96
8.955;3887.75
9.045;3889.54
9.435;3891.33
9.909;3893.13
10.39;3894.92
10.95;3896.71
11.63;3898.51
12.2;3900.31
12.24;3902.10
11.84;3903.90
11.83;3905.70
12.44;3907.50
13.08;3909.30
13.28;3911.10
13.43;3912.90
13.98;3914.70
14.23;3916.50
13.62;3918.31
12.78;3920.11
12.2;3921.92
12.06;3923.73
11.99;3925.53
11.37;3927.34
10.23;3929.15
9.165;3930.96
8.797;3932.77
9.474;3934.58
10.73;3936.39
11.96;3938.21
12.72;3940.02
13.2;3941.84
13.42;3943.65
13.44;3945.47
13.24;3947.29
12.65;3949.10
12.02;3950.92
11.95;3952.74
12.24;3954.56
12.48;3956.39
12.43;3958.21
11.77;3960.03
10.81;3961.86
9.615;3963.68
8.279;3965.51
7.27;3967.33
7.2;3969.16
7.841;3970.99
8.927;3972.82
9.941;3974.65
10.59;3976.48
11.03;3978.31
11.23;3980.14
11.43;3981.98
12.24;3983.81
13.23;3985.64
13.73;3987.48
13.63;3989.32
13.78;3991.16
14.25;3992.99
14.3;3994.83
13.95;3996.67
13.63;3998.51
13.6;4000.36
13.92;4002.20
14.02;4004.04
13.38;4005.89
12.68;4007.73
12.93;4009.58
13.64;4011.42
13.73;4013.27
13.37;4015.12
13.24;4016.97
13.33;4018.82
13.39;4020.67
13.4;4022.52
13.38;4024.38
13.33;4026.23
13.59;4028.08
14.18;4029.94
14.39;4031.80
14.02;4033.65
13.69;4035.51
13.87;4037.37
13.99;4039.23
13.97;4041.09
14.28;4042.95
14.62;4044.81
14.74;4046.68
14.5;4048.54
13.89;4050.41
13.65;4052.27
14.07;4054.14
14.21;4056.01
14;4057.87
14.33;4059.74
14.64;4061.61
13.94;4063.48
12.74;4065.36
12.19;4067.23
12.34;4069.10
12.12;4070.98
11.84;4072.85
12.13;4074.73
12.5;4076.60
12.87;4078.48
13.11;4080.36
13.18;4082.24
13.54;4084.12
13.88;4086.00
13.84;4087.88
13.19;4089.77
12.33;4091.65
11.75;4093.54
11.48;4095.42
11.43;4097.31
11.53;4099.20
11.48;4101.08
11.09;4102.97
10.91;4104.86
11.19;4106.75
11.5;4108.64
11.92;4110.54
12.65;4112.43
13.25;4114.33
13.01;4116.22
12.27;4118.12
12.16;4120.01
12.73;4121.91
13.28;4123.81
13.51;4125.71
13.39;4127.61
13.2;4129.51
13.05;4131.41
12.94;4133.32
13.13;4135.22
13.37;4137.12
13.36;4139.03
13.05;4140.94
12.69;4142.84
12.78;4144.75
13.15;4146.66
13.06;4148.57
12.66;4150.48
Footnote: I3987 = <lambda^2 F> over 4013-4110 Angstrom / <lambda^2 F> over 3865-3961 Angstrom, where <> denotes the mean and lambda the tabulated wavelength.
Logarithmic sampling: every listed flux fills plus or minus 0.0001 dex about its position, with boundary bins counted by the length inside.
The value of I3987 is 1.19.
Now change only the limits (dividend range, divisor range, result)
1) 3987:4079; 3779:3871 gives 1.29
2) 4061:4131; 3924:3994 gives 1.18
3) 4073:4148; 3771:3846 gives 1.31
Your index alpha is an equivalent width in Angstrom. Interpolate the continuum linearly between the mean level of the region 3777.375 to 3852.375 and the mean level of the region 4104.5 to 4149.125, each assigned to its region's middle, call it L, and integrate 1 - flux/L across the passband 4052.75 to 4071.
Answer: -1.5 Angstrom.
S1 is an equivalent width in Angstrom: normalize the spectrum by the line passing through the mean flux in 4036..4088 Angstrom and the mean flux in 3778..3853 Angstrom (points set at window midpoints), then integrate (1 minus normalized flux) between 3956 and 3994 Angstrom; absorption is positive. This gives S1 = 5.3 Angstrom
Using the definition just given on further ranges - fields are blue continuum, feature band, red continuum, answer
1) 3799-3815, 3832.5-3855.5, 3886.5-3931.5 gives 1.7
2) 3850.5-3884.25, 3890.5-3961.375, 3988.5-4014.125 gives 5.7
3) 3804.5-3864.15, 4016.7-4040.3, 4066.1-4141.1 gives -2.7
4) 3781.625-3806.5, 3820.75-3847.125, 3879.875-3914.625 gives 2.7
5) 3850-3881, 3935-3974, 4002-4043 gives 6.1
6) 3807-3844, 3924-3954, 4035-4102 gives 1.0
